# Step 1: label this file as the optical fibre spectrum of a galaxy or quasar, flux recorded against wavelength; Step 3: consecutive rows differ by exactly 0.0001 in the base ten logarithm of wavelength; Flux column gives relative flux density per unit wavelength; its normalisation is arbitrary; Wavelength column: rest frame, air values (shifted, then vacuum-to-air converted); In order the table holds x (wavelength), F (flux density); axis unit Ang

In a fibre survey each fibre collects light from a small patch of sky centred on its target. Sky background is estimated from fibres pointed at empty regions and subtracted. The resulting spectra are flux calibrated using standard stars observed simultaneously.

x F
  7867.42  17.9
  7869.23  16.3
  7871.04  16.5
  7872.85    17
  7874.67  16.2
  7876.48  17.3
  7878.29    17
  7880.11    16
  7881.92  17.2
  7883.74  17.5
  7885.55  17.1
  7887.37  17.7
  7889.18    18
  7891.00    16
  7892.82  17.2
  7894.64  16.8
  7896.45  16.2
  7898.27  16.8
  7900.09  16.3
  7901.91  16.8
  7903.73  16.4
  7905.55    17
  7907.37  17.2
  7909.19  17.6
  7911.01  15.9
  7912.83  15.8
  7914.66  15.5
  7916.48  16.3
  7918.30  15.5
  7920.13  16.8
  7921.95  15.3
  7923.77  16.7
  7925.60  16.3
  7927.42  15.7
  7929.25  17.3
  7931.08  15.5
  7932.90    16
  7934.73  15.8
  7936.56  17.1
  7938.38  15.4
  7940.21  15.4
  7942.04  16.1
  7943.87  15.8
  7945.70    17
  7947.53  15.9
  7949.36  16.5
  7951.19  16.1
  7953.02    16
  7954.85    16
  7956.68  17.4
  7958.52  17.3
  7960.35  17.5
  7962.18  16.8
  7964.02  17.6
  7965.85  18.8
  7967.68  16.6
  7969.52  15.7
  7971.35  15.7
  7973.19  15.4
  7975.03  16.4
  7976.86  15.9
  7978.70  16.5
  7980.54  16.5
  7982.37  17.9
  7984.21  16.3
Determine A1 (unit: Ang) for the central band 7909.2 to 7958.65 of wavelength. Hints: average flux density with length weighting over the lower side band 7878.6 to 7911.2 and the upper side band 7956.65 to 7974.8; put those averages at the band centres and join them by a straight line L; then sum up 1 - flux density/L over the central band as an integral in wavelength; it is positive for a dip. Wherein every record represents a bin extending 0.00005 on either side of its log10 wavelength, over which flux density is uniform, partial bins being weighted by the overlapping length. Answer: 2.0 Ang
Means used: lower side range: 16.9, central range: 16.2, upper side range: 16.8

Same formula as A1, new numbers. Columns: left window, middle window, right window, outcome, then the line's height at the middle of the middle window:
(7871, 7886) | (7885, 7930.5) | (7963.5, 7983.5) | 0.67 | 16.8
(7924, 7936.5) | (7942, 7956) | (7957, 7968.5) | 0.59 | 16.9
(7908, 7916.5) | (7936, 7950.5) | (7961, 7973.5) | 0.35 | 16.5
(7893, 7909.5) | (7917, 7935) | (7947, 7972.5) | 0.69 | 16.8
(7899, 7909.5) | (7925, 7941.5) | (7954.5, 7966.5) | 1.02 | 17.1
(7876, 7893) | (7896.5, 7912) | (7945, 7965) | 0.25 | 17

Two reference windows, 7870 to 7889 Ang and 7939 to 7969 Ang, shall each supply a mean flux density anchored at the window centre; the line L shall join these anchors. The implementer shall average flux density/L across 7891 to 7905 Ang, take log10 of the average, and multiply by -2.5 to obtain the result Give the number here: 0.02 mag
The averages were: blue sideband 17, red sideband 16.6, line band 16.6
